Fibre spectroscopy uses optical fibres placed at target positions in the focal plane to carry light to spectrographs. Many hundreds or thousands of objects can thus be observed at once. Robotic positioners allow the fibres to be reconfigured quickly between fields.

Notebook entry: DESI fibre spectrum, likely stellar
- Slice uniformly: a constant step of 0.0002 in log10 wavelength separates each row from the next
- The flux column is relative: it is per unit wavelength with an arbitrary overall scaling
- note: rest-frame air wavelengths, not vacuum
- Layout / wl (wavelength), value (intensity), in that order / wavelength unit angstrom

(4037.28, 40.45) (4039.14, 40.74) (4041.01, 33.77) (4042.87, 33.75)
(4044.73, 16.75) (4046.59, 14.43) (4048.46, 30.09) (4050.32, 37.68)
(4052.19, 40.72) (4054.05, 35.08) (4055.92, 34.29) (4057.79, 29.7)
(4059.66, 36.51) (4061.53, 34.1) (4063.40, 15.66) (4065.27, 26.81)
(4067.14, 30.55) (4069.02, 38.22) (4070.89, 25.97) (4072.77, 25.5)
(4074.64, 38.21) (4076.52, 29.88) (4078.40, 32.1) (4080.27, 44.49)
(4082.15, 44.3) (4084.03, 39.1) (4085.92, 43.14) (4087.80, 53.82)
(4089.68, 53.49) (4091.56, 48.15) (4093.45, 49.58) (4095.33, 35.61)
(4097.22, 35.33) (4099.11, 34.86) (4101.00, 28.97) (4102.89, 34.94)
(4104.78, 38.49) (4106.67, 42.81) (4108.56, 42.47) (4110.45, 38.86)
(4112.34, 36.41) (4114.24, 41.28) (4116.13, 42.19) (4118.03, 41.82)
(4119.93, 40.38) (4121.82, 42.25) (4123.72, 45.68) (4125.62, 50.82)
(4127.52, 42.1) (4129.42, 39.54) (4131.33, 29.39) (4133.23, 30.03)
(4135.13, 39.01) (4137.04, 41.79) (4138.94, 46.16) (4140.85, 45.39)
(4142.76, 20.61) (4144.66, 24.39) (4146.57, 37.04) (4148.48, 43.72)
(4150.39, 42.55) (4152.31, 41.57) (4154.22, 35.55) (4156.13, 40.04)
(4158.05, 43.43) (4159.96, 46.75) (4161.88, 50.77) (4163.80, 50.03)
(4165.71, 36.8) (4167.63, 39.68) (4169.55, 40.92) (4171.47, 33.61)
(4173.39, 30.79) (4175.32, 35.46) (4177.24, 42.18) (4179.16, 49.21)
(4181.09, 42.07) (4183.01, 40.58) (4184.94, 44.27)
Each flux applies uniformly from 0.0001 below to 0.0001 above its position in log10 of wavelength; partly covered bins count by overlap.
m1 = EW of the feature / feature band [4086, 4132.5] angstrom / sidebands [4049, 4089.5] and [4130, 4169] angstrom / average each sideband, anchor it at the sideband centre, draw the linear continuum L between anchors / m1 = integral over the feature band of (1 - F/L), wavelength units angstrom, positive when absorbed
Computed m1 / -4.9 angstrom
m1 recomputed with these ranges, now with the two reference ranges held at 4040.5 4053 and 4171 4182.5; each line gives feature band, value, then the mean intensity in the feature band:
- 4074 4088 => -3.5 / 40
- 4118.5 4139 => -2.8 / 40.4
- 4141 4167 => -1.5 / 39.7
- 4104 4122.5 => -3.4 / 40.7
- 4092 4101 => -1.4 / 38.3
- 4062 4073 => 1.2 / 27.5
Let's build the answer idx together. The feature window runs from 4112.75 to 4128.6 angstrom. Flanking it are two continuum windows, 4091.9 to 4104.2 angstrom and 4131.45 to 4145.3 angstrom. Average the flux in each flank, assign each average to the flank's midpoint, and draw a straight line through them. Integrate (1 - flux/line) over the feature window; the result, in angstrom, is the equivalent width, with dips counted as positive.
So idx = -3.1 angstrom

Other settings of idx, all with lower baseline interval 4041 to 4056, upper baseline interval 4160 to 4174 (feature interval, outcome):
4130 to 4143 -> 0.44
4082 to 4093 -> -4.36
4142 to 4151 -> 1.29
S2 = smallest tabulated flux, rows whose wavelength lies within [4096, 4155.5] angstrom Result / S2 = 20.61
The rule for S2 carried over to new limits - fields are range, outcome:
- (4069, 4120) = 25.5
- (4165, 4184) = 30.79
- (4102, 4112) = 34.94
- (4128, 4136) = 29.39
